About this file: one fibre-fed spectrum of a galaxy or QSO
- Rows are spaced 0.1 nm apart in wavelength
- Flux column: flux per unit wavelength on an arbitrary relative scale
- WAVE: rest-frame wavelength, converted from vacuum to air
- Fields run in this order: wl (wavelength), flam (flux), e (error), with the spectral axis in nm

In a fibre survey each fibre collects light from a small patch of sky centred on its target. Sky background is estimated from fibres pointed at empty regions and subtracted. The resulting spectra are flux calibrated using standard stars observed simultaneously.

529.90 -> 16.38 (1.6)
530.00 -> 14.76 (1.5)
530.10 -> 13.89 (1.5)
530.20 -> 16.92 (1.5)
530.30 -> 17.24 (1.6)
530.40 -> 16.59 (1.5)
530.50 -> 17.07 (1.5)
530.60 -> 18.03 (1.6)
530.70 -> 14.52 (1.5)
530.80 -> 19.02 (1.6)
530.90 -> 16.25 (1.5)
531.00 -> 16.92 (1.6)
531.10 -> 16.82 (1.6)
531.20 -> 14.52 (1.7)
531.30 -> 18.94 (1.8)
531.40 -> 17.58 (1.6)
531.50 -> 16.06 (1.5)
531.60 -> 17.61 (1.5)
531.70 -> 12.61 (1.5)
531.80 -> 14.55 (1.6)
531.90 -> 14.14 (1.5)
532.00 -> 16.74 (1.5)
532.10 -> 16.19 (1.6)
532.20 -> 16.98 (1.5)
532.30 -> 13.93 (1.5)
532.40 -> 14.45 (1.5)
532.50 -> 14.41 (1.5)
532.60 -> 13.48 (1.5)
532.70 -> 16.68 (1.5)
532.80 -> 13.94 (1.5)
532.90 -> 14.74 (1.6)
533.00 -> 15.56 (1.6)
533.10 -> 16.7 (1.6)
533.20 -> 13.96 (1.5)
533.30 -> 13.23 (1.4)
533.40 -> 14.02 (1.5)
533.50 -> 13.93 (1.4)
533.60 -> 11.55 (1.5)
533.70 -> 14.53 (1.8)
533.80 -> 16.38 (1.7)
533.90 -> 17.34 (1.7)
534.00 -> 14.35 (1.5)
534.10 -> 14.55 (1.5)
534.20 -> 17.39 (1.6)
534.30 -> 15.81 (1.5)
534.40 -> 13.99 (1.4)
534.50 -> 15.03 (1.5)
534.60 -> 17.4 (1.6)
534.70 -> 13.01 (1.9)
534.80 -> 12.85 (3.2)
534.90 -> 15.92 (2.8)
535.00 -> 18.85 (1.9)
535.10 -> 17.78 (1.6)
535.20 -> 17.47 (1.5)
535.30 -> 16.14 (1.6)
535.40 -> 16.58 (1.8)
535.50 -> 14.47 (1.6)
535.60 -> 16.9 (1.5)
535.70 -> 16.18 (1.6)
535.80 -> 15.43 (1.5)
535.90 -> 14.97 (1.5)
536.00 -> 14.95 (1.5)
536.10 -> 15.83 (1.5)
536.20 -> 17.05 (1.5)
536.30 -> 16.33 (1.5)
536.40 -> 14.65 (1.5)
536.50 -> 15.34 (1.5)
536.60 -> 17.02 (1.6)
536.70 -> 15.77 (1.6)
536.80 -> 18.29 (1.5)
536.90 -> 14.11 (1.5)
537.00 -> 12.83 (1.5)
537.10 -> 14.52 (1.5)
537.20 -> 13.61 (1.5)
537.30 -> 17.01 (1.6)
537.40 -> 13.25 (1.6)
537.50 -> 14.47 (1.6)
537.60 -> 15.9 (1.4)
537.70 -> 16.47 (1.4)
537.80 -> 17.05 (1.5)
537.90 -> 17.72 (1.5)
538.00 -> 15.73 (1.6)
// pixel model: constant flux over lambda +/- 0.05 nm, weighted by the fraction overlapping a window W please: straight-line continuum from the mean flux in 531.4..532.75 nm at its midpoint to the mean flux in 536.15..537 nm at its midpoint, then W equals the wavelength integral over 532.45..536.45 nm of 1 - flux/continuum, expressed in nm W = 0.06 nm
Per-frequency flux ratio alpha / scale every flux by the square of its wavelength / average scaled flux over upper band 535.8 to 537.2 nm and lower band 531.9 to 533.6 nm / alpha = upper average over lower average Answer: 1.06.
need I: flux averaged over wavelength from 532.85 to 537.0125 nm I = 15.5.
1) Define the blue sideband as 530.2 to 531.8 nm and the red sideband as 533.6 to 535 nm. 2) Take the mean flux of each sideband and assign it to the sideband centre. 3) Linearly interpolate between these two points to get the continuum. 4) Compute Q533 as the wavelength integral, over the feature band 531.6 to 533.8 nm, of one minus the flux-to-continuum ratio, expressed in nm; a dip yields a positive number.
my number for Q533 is 0.168 nm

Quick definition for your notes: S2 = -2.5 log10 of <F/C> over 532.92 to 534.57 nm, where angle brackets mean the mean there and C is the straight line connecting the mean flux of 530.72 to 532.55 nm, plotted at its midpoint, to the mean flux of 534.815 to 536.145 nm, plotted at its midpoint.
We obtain 0.08 mag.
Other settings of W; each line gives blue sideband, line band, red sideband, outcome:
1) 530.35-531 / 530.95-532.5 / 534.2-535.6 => 0.08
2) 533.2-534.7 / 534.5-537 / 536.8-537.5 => -0.21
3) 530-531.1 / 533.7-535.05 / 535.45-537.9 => 0.03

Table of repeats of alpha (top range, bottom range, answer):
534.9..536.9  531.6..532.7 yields 1.10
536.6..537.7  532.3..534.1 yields 1.05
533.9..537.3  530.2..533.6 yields 1.02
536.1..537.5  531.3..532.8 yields 1.01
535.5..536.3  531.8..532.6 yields 1.06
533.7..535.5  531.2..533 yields 1.04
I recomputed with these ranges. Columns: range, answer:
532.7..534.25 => 14.9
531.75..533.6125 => 14.8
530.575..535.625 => 15.6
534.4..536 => 15.8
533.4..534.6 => 15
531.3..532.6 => 15.5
